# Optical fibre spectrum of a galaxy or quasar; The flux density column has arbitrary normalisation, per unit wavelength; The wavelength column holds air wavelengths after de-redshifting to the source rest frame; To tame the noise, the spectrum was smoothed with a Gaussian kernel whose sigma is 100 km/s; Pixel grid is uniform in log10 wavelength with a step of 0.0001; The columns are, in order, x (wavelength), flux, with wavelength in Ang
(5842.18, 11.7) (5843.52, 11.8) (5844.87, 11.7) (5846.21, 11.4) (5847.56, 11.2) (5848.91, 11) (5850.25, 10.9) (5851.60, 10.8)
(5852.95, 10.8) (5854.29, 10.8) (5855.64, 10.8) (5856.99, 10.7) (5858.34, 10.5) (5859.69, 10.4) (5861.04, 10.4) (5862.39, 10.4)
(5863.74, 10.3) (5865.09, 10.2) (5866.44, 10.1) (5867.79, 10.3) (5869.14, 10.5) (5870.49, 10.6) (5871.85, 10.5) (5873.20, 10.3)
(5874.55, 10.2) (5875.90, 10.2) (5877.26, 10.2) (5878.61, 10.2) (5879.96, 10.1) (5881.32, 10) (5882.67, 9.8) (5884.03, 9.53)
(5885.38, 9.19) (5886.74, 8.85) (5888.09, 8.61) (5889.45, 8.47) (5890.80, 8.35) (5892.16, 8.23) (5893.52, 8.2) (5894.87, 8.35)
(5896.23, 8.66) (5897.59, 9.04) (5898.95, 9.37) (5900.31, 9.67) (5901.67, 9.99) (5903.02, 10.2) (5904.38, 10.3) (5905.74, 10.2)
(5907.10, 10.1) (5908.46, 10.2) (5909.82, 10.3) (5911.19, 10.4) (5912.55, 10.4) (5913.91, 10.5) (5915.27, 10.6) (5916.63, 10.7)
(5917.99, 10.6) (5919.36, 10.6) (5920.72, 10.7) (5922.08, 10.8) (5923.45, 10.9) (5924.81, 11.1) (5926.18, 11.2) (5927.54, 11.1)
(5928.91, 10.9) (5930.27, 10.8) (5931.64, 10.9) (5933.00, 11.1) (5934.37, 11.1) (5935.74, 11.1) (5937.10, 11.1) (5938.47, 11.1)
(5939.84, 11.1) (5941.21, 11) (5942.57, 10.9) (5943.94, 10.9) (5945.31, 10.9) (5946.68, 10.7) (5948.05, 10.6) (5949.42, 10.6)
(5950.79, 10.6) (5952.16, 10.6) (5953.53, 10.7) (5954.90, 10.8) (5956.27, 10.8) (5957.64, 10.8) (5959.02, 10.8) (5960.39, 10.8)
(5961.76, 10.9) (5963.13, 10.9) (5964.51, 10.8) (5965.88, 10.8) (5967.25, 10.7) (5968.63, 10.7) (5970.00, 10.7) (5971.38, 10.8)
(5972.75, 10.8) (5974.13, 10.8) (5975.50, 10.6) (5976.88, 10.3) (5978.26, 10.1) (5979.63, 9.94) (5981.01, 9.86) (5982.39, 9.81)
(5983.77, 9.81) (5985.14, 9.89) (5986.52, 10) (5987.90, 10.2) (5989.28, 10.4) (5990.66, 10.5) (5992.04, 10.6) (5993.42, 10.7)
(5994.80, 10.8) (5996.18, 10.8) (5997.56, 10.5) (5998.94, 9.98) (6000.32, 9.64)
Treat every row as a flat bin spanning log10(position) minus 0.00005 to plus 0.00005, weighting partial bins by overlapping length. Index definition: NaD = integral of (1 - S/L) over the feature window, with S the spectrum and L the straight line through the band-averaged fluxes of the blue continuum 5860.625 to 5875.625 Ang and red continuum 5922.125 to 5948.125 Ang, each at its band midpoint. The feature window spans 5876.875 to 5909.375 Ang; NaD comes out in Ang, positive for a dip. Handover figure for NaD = 3.6 Ang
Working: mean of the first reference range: 10.3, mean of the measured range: 9.41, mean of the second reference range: 11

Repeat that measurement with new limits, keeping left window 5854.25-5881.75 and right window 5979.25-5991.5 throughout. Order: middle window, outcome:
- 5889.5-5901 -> 1.7 Ang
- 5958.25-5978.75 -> -1.2 Ang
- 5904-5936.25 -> -1.5 Ang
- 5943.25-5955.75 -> -0.7 Ang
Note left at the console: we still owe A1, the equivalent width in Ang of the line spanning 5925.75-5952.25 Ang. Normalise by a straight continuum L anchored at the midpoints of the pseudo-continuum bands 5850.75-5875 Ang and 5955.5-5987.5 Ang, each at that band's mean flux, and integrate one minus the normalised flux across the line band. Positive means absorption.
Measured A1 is -1.08 Ang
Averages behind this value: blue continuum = 10.5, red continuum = 10.5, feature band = 10.9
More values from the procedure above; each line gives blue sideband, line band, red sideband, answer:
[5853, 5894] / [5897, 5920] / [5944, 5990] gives -0.1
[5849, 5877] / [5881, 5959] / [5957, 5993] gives 1.7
